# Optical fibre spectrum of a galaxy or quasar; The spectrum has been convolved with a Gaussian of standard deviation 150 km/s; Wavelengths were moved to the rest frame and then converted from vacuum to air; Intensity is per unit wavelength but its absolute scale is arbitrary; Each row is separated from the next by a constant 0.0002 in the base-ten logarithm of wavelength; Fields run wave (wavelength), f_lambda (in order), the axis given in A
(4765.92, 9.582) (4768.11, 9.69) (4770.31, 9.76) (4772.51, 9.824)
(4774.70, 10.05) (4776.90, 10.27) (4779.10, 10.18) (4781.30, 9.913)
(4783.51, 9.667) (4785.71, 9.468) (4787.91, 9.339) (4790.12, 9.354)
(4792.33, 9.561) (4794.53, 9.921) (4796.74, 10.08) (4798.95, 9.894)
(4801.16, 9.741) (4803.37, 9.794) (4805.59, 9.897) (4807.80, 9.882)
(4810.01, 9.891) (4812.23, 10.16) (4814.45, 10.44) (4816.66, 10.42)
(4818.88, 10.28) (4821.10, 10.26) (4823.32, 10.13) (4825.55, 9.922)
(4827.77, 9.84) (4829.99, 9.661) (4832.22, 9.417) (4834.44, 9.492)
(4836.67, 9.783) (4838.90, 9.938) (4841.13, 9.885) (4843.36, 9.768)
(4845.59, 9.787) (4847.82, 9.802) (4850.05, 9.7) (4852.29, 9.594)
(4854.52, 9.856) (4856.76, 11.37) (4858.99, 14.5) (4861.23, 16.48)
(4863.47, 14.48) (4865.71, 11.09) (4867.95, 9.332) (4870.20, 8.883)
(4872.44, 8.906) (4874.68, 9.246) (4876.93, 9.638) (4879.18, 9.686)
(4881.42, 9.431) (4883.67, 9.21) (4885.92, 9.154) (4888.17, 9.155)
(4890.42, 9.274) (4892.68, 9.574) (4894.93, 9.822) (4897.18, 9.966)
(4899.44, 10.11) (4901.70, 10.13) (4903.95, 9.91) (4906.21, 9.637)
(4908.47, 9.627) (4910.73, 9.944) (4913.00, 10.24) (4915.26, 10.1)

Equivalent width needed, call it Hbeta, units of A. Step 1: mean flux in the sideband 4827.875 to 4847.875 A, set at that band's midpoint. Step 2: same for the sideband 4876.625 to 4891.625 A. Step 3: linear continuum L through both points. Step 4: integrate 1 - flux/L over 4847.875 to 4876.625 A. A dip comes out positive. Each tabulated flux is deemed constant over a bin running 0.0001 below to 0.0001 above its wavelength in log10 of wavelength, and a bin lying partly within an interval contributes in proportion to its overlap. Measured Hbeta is -4.5 A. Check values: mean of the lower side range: 9.73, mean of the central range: 11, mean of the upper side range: 9.35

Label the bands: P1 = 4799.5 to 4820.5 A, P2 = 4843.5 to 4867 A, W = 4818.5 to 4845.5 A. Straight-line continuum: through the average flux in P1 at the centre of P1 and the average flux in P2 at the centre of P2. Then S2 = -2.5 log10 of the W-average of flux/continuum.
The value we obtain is 0.10 mag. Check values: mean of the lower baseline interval 10.1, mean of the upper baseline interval 11.6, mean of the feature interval 9.85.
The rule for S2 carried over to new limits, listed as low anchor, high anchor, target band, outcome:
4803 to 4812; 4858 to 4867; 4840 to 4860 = 0.25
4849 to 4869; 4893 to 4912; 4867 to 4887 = 0.19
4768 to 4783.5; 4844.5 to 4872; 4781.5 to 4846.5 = 0.07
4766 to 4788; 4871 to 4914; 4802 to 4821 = -0.04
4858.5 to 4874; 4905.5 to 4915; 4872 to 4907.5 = 0.13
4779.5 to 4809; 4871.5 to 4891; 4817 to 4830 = -0.05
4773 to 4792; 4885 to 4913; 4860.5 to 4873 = -0.18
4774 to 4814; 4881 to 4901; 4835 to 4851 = -0.01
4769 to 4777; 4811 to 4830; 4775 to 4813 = 0.02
